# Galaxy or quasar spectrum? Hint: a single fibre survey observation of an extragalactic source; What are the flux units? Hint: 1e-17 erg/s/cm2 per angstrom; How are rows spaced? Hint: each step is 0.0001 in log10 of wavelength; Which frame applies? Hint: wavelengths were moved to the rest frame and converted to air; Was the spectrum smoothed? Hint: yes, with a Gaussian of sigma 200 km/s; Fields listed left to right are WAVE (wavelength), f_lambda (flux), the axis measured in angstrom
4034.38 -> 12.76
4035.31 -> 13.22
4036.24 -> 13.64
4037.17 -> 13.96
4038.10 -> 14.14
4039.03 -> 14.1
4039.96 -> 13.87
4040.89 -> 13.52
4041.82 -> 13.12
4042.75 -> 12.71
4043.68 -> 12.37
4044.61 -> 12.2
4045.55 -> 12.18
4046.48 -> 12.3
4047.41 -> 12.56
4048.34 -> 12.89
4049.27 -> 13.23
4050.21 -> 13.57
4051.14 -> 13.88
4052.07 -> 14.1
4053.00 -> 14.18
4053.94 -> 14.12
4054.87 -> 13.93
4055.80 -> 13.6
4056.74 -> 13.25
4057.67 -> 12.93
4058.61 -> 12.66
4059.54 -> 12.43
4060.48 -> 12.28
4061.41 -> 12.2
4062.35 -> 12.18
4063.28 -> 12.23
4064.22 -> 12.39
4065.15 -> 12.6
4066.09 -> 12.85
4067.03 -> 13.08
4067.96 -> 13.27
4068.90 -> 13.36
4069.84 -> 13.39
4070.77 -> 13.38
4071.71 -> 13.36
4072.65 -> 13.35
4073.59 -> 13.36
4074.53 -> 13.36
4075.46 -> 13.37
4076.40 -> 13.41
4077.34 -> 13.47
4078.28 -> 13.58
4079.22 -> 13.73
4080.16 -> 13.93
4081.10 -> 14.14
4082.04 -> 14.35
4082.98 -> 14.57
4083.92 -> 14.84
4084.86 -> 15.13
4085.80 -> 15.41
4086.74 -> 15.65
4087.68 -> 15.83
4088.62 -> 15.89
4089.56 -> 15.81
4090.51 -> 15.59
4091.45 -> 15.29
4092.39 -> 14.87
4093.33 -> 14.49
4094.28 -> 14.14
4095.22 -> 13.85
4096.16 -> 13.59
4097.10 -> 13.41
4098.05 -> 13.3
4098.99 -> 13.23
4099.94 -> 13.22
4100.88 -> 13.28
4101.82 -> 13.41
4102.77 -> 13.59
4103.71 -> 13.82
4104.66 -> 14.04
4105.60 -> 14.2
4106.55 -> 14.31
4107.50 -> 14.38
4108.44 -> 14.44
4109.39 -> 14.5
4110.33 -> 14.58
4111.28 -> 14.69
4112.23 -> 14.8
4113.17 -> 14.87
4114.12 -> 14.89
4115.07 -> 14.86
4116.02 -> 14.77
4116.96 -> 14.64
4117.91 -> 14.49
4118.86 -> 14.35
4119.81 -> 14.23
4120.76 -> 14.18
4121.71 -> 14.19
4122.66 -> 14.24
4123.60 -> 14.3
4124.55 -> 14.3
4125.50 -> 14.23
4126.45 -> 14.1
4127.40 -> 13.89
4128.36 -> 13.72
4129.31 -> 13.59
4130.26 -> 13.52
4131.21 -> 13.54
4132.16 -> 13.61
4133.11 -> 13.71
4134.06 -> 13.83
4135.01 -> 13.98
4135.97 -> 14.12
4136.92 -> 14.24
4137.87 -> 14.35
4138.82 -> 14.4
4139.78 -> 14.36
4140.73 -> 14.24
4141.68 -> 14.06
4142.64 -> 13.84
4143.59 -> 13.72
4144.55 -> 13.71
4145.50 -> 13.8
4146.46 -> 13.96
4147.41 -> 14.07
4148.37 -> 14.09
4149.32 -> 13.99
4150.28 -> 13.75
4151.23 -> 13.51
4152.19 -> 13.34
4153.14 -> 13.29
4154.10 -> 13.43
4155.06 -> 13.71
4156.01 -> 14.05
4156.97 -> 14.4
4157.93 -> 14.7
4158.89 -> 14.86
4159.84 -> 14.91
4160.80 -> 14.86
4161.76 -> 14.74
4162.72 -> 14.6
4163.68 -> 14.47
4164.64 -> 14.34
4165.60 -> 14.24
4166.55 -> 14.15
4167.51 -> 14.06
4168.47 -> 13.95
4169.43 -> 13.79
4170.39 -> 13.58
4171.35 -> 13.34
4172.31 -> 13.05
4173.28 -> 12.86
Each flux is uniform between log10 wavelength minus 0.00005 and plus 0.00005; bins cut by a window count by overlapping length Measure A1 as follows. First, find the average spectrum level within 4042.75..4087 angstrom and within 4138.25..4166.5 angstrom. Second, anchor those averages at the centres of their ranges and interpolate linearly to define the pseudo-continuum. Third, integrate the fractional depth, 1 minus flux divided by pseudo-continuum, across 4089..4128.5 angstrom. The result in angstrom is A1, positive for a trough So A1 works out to -1.5 angstrom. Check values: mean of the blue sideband 13.4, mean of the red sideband 14.1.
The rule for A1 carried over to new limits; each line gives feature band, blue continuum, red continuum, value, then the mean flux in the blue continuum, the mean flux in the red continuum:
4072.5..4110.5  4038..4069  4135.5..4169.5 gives -2.1 angstrom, 13.1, 14.1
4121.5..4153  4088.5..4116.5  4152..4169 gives 0.7 angstrom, 14.3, 14.2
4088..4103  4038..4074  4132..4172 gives -0.8 angstrom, 13.1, 14.1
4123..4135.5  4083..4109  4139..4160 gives 0.2 angstrom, 14.4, 14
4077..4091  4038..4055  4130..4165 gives -1.3 angstrom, 13.3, 14.1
